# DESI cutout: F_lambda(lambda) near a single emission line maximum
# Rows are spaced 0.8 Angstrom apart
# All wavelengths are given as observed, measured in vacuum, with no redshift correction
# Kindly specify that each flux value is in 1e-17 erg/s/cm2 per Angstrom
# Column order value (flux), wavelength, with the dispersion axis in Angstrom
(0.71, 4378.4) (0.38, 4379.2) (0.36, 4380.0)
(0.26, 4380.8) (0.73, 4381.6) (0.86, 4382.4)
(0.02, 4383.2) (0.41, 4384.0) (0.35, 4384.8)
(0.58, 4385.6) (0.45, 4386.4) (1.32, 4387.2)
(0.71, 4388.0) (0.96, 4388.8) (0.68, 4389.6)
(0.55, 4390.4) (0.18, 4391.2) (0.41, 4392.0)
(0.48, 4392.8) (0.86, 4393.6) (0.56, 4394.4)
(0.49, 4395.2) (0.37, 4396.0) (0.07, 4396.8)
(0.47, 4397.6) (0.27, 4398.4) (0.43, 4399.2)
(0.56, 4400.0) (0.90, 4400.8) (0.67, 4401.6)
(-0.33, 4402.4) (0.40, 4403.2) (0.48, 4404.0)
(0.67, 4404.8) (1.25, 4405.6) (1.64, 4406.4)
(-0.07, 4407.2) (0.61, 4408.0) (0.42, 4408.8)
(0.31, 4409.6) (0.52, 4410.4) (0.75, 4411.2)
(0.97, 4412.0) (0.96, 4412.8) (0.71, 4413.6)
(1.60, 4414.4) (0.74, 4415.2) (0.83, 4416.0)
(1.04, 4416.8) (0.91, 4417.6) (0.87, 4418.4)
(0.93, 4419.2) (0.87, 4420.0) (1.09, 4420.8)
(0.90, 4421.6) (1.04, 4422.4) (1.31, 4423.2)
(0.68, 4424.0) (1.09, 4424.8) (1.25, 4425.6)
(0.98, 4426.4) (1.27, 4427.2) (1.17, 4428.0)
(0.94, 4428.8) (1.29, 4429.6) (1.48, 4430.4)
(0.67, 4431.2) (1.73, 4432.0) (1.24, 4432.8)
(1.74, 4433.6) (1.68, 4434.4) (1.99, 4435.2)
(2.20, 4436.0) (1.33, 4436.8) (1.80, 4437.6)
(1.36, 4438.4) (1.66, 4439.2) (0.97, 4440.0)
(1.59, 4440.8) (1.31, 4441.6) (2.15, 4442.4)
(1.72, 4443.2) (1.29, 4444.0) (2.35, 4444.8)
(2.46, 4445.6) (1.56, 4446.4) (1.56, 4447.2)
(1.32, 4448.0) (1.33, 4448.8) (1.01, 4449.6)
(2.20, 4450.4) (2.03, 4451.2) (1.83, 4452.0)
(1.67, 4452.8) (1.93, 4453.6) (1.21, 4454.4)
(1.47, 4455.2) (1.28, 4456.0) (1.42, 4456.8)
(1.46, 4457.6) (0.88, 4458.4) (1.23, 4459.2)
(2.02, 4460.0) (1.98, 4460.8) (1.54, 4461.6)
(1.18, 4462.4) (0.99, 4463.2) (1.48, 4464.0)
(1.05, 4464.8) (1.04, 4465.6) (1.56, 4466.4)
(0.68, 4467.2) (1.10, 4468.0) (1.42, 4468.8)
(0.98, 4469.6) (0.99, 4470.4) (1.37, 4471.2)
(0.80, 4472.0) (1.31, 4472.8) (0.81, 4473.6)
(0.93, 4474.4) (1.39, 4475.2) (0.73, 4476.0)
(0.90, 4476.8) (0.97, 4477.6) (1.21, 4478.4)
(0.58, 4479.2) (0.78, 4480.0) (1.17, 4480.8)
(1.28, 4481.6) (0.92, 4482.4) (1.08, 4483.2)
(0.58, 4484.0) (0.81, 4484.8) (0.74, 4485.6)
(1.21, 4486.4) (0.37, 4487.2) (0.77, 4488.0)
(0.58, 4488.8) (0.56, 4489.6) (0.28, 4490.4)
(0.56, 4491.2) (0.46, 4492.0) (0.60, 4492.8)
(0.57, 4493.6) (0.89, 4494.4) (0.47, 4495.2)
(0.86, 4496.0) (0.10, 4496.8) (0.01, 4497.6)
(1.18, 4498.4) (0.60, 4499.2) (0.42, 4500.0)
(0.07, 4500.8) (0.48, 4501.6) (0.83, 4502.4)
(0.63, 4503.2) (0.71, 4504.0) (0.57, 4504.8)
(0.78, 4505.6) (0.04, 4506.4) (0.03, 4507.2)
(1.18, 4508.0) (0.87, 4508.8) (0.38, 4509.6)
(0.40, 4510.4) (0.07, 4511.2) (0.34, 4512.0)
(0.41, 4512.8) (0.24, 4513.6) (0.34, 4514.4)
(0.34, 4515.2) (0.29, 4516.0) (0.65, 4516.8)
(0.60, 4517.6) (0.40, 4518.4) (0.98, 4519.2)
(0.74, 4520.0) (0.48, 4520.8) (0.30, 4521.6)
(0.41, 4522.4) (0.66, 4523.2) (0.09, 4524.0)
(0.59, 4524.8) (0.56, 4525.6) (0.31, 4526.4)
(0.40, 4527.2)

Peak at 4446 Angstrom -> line C IV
